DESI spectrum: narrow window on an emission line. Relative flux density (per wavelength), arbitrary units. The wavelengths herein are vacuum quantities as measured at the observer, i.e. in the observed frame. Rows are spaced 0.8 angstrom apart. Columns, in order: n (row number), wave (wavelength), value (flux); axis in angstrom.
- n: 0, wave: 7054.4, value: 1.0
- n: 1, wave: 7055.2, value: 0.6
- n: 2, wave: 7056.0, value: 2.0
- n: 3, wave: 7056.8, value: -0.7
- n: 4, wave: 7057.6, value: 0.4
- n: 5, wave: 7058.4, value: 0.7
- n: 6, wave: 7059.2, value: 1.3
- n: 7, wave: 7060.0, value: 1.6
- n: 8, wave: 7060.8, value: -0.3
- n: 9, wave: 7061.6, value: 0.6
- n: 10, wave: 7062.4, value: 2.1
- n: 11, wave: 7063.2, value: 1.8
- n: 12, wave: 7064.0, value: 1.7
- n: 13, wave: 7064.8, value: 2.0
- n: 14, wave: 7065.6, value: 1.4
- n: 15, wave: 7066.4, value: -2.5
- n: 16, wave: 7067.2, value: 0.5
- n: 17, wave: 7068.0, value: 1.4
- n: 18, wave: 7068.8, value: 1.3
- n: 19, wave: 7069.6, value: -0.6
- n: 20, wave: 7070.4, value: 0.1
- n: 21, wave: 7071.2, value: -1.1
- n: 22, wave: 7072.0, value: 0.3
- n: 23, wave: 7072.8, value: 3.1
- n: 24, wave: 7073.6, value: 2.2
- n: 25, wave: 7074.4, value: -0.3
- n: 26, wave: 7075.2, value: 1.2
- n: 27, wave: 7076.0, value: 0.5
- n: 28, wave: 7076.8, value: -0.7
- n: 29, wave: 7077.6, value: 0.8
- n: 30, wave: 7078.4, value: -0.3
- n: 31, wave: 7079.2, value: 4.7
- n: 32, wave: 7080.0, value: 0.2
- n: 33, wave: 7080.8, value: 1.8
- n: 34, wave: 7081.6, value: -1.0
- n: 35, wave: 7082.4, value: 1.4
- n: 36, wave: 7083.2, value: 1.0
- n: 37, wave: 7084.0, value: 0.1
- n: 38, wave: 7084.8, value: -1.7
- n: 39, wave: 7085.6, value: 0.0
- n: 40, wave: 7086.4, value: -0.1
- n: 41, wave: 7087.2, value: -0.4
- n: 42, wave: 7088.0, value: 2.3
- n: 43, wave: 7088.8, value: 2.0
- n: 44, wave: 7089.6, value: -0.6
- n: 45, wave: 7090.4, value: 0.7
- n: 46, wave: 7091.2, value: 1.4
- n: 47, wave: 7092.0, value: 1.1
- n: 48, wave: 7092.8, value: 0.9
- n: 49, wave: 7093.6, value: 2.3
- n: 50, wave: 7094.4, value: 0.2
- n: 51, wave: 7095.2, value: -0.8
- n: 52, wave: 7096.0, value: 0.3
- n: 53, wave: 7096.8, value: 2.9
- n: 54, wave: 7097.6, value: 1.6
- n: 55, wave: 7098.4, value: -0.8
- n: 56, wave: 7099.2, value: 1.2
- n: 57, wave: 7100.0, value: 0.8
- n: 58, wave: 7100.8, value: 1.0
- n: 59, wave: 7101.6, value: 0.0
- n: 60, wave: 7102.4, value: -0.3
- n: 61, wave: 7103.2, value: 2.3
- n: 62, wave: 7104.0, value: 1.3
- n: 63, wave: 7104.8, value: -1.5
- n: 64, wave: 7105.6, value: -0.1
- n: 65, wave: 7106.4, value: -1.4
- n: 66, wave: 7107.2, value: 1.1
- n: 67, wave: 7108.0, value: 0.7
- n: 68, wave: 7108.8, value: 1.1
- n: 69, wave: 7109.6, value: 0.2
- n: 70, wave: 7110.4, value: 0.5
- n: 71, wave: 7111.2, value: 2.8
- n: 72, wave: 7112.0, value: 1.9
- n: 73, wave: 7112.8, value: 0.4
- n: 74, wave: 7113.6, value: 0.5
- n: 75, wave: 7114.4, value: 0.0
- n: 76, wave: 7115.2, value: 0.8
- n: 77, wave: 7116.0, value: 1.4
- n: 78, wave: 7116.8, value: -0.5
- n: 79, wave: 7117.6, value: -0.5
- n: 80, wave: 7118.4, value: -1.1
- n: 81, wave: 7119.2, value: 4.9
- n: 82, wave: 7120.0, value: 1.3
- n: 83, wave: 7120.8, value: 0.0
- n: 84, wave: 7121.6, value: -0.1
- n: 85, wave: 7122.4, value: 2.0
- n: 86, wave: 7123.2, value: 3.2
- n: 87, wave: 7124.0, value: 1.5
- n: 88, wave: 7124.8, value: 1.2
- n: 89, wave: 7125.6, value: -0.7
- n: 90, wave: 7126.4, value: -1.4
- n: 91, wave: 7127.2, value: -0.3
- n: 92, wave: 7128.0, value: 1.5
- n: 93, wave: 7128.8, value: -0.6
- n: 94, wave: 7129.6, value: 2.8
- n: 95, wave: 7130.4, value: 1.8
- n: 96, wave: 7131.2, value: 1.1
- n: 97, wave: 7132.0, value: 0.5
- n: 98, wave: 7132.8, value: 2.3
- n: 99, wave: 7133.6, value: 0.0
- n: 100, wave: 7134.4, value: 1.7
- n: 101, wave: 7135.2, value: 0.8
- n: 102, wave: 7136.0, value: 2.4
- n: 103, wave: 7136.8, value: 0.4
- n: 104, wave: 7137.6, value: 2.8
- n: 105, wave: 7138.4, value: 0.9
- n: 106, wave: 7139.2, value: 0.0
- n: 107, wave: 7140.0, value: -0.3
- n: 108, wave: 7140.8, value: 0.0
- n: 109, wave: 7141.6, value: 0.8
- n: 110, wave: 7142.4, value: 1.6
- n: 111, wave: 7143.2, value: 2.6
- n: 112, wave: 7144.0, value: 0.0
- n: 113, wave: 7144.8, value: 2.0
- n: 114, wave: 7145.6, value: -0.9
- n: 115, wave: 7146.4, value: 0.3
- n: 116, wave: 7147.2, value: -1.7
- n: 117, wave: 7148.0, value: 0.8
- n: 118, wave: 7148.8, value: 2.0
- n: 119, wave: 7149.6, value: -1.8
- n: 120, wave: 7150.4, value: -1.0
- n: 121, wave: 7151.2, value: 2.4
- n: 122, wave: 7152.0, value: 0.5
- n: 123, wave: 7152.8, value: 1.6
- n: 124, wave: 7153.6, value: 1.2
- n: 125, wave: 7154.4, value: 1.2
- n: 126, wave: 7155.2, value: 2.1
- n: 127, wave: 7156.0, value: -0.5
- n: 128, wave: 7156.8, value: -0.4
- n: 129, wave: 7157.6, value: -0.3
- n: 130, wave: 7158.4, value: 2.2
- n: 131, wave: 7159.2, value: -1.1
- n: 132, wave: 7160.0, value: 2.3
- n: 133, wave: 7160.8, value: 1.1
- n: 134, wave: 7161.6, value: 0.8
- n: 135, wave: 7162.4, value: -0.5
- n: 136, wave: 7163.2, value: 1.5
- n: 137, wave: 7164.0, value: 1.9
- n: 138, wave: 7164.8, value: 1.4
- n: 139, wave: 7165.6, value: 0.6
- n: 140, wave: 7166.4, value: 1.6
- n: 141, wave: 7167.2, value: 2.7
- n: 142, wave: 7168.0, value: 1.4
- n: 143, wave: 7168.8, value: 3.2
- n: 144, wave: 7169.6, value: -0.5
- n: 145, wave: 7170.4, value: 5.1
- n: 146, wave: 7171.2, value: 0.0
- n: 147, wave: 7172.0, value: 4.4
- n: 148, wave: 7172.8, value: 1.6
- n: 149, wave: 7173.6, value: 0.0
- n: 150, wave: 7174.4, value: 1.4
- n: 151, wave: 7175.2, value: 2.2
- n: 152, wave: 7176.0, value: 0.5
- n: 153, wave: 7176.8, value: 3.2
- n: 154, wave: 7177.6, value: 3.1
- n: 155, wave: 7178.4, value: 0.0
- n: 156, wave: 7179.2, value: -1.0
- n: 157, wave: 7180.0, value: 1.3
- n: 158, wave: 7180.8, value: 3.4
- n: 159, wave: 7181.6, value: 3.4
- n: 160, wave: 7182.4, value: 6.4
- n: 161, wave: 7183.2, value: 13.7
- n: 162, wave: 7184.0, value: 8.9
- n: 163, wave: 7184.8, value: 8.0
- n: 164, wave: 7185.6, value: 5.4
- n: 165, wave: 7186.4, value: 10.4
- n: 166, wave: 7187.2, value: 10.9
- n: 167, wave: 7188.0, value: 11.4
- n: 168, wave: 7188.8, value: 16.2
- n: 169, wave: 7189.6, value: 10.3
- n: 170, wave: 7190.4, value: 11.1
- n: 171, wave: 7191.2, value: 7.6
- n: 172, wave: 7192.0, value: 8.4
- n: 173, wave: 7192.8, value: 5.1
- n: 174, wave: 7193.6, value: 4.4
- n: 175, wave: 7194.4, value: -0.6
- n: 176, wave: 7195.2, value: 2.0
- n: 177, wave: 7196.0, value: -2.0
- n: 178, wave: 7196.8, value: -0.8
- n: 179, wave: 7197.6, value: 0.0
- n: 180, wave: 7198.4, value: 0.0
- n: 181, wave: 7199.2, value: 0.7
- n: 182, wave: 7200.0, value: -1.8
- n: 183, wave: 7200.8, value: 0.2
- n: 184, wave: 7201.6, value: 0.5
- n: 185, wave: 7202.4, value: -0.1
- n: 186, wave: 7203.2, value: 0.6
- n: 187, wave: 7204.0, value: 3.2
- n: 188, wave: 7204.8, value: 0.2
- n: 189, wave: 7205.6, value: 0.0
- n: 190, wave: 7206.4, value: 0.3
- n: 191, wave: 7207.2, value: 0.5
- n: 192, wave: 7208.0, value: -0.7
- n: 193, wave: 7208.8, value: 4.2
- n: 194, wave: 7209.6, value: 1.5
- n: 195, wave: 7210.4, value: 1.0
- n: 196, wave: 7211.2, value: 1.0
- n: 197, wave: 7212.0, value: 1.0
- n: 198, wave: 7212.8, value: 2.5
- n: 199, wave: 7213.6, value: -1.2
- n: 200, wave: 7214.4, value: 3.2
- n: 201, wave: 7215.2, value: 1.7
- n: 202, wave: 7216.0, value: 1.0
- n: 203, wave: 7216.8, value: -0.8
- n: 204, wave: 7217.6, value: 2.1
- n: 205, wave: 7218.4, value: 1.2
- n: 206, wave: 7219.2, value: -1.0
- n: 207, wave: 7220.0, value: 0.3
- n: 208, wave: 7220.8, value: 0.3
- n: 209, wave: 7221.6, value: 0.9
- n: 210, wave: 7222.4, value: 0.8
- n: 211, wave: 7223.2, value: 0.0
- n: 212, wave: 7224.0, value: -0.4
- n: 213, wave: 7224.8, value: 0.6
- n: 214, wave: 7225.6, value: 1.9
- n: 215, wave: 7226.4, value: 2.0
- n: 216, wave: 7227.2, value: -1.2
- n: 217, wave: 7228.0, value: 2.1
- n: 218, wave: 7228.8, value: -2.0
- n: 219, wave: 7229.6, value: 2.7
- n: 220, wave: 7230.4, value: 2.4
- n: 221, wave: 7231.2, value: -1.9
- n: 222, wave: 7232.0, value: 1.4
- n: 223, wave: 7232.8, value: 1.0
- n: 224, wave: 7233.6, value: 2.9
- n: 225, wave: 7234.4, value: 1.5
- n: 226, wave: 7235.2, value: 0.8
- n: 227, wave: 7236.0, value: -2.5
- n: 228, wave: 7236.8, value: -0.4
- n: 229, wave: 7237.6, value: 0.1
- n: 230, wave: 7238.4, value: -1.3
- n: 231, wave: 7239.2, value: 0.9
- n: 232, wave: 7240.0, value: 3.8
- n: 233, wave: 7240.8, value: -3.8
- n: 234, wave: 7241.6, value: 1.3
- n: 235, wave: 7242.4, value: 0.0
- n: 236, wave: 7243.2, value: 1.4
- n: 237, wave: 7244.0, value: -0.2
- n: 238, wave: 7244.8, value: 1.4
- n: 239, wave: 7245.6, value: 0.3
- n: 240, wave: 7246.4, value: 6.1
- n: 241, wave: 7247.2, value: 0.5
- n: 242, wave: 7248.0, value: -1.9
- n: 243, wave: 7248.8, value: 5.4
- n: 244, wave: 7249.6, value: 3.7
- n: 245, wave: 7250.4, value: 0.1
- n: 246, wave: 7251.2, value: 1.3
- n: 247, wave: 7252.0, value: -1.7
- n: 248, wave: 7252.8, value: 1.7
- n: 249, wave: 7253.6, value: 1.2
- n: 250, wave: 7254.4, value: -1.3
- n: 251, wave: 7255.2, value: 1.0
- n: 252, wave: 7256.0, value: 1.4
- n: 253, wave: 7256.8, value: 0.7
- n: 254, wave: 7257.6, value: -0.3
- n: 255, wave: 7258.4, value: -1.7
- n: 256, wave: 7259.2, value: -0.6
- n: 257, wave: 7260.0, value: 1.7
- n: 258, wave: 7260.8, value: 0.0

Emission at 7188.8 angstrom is [O II]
